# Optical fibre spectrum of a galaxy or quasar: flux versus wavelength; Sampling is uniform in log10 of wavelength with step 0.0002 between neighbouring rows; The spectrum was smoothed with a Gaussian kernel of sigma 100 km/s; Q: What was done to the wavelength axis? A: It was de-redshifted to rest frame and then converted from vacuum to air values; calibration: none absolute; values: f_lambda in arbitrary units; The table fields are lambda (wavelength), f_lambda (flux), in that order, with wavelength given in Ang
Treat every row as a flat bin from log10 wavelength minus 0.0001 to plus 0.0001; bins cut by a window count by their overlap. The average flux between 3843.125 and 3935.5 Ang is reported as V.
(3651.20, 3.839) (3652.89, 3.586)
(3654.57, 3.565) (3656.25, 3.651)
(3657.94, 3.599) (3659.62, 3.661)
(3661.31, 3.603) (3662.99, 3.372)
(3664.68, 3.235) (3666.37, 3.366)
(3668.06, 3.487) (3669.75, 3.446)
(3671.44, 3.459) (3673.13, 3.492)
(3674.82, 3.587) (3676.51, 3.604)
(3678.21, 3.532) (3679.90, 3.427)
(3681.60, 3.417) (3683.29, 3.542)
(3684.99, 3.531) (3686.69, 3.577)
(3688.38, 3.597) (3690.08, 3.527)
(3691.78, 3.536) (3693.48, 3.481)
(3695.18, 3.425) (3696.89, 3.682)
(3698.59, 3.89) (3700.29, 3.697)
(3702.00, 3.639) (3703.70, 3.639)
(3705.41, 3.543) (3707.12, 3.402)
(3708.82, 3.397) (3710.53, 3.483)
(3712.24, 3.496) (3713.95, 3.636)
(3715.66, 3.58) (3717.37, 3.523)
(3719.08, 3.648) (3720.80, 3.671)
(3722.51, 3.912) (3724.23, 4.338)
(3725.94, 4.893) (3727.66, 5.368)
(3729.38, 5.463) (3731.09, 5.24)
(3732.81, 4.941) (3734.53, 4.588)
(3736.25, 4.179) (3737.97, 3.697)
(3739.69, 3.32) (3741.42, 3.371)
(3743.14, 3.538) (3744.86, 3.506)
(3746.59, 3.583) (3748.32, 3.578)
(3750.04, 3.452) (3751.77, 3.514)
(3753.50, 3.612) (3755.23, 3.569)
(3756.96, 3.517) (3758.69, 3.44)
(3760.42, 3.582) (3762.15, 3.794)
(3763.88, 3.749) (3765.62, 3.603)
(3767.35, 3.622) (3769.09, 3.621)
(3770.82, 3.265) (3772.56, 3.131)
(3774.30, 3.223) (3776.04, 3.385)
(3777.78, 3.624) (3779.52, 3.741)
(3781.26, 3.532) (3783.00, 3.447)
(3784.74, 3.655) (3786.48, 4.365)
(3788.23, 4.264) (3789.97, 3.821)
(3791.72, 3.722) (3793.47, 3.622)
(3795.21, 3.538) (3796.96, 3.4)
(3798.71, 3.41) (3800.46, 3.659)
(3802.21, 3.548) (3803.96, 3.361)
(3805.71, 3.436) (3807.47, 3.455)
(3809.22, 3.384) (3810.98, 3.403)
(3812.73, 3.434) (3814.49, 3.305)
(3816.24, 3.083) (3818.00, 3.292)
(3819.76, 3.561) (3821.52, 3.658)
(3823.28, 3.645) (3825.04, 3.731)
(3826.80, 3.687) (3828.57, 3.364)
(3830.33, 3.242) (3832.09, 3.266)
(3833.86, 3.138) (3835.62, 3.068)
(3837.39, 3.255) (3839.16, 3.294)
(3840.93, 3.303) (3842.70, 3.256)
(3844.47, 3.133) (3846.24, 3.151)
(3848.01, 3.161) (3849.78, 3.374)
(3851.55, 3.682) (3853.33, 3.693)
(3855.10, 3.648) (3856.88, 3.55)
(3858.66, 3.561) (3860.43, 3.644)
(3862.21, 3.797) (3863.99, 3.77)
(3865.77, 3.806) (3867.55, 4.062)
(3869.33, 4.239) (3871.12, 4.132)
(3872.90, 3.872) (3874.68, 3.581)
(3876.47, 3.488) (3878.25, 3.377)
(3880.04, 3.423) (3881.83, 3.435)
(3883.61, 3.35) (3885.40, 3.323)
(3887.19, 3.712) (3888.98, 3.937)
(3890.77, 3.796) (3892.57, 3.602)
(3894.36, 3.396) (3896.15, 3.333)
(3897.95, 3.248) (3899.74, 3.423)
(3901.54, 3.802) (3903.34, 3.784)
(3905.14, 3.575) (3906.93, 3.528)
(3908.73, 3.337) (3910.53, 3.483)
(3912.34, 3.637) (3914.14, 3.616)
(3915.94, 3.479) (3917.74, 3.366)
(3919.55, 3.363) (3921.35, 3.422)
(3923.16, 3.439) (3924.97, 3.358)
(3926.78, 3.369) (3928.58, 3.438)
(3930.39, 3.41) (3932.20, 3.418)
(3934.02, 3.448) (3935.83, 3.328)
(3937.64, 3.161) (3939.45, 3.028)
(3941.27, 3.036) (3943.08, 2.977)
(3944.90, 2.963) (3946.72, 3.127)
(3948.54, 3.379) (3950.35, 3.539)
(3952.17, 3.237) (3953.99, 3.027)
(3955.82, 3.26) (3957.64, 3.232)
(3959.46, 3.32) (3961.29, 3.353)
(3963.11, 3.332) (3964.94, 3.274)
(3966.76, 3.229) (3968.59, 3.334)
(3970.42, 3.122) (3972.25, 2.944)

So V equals 3.55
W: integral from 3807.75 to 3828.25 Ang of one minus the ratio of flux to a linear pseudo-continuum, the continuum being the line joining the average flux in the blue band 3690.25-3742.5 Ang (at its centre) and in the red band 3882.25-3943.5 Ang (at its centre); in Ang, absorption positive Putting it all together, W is 1.1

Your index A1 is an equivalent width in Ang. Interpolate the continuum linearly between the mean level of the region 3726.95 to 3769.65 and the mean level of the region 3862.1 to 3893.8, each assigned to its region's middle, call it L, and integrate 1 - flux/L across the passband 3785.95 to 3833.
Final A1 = 3.3 Ang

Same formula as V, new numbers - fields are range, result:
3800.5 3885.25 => 3.49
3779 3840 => 3.51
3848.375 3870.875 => 3.73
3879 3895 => 3.55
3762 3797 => 3.63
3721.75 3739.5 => 4.62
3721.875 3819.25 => 3.73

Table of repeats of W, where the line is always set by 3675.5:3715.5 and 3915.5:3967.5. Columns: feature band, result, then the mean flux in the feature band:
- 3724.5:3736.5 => -4.9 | 4.96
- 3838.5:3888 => -2.9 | 3.57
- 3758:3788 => -1.1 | 3.59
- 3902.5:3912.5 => -0.7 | 3.55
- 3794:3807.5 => -0.2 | 3.48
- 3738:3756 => -0.1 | 3.51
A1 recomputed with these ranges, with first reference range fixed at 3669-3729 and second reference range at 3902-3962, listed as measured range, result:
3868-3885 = -1.1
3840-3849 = 0.7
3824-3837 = 0.5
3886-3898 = -0.6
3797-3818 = 0.8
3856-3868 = -1.0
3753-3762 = 0.1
